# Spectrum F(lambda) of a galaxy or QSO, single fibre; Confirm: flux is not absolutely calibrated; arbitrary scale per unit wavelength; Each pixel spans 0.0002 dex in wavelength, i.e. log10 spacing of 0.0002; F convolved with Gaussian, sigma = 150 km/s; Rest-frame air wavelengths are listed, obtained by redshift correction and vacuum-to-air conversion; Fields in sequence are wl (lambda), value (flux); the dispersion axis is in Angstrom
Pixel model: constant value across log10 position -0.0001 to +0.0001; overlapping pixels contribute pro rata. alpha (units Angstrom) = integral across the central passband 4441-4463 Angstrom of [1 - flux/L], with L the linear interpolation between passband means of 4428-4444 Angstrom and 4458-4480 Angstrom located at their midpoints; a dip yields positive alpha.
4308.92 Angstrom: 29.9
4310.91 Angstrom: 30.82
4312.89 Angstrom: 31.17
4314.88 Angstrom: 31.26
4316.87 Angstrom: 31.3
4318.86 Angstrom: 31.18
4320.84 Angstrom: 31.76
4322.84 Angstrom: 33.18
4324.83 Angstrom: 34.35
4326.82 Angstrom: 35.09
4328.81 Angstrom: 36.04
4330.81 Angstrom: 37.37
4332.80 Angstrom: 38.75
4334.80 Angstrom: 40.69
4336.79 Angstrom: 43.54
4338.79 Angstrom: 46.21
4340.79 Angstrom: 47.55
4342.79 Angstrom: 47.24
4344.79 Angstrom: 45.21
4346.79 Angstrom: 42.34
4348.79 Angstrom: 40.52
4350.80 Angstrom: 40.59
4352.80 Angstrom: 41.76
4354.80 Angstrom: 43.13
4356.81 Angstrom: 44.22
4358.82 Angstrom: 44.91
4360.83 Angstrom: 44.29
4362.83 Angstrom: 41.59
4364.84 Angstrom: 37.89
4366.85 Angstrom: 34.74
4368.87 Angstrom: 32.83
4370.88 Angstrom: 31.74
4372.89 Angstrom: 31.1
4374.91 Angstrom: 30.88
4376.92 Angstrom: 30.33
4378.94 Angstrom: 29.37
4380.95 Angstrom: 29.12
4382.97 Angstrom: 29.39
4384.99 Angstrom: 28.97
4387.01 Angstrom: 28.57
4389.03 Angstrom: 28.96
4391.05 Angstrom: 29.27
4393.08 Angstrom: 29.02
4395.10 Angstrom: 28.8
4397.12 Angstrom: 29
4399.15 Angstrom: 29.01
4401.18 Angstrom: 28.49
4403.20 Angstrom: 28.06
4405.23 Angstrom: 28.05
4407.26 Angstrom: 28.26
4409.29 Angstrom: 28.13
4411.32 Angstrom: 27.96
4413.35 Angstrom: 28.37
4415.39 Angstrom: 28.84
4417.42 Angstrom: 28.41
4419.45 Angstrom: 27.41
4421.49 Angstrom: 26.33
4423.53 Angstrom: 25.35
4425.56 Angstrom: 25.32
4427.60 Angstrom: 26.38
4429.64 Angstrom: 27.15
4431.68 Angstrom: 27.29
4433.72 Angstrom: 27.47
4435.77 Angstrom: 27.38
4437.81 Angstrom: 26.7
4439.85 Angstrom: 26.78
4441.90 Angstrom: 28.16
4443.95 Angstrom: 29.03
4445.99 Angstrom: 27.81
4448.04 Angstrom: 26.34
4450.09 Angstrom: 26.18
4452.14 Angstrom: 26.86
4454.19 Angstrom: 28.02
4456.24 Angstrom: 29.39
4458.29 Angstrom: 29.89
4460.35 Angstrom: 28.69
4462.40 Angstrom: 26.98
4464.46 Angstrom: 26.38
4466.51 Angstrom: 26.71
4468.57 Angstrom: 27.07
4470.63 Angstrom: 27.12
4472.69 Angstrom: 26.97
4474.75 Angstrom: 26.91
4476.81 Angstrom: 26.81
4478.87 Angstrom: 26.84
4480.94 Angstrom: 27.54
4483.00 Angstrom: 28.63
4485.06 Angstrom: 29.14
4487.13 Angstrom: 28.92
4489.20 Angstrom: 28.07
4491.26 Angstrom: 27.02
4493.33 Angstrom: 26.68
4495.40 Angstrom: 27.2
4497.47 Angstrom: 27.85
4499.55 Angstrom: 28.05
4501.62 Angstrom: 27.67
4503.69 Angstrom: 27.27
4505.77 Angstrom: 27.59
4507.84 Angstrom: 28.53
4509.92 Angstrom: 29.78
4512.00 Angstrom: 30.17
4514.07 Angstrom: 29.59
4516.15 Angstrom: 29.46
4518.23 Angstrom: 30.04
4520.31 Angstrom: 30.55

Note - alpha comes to -0.5 Angstrom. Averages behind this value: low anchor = 27.3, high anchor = 27.2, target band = 28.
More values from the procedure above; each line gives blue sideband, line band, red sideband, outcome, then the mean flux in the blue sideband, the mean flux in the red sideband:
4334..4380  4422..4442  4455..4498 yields 3.35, 39.7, 27.7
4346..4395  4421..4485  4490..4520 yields 7.58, 35.1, 28.4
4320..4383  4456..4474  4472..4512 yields 1.34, 38.2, 27.8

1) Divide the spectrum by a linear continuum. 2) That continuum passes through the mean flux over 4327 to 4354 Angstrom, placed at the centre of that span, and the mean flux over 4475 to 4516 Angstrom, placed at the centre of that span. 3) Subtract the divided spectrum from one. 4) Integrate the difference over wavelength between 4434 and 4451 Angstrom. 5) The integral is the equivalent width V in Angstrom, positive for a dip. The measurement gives 2.9 Angstrom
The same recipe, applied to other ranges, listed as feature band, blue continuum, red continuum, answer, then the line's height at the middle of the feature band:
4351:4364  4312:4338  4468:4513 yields -3.6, 33.7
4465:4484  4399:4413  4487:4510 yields 0.5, 27.9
